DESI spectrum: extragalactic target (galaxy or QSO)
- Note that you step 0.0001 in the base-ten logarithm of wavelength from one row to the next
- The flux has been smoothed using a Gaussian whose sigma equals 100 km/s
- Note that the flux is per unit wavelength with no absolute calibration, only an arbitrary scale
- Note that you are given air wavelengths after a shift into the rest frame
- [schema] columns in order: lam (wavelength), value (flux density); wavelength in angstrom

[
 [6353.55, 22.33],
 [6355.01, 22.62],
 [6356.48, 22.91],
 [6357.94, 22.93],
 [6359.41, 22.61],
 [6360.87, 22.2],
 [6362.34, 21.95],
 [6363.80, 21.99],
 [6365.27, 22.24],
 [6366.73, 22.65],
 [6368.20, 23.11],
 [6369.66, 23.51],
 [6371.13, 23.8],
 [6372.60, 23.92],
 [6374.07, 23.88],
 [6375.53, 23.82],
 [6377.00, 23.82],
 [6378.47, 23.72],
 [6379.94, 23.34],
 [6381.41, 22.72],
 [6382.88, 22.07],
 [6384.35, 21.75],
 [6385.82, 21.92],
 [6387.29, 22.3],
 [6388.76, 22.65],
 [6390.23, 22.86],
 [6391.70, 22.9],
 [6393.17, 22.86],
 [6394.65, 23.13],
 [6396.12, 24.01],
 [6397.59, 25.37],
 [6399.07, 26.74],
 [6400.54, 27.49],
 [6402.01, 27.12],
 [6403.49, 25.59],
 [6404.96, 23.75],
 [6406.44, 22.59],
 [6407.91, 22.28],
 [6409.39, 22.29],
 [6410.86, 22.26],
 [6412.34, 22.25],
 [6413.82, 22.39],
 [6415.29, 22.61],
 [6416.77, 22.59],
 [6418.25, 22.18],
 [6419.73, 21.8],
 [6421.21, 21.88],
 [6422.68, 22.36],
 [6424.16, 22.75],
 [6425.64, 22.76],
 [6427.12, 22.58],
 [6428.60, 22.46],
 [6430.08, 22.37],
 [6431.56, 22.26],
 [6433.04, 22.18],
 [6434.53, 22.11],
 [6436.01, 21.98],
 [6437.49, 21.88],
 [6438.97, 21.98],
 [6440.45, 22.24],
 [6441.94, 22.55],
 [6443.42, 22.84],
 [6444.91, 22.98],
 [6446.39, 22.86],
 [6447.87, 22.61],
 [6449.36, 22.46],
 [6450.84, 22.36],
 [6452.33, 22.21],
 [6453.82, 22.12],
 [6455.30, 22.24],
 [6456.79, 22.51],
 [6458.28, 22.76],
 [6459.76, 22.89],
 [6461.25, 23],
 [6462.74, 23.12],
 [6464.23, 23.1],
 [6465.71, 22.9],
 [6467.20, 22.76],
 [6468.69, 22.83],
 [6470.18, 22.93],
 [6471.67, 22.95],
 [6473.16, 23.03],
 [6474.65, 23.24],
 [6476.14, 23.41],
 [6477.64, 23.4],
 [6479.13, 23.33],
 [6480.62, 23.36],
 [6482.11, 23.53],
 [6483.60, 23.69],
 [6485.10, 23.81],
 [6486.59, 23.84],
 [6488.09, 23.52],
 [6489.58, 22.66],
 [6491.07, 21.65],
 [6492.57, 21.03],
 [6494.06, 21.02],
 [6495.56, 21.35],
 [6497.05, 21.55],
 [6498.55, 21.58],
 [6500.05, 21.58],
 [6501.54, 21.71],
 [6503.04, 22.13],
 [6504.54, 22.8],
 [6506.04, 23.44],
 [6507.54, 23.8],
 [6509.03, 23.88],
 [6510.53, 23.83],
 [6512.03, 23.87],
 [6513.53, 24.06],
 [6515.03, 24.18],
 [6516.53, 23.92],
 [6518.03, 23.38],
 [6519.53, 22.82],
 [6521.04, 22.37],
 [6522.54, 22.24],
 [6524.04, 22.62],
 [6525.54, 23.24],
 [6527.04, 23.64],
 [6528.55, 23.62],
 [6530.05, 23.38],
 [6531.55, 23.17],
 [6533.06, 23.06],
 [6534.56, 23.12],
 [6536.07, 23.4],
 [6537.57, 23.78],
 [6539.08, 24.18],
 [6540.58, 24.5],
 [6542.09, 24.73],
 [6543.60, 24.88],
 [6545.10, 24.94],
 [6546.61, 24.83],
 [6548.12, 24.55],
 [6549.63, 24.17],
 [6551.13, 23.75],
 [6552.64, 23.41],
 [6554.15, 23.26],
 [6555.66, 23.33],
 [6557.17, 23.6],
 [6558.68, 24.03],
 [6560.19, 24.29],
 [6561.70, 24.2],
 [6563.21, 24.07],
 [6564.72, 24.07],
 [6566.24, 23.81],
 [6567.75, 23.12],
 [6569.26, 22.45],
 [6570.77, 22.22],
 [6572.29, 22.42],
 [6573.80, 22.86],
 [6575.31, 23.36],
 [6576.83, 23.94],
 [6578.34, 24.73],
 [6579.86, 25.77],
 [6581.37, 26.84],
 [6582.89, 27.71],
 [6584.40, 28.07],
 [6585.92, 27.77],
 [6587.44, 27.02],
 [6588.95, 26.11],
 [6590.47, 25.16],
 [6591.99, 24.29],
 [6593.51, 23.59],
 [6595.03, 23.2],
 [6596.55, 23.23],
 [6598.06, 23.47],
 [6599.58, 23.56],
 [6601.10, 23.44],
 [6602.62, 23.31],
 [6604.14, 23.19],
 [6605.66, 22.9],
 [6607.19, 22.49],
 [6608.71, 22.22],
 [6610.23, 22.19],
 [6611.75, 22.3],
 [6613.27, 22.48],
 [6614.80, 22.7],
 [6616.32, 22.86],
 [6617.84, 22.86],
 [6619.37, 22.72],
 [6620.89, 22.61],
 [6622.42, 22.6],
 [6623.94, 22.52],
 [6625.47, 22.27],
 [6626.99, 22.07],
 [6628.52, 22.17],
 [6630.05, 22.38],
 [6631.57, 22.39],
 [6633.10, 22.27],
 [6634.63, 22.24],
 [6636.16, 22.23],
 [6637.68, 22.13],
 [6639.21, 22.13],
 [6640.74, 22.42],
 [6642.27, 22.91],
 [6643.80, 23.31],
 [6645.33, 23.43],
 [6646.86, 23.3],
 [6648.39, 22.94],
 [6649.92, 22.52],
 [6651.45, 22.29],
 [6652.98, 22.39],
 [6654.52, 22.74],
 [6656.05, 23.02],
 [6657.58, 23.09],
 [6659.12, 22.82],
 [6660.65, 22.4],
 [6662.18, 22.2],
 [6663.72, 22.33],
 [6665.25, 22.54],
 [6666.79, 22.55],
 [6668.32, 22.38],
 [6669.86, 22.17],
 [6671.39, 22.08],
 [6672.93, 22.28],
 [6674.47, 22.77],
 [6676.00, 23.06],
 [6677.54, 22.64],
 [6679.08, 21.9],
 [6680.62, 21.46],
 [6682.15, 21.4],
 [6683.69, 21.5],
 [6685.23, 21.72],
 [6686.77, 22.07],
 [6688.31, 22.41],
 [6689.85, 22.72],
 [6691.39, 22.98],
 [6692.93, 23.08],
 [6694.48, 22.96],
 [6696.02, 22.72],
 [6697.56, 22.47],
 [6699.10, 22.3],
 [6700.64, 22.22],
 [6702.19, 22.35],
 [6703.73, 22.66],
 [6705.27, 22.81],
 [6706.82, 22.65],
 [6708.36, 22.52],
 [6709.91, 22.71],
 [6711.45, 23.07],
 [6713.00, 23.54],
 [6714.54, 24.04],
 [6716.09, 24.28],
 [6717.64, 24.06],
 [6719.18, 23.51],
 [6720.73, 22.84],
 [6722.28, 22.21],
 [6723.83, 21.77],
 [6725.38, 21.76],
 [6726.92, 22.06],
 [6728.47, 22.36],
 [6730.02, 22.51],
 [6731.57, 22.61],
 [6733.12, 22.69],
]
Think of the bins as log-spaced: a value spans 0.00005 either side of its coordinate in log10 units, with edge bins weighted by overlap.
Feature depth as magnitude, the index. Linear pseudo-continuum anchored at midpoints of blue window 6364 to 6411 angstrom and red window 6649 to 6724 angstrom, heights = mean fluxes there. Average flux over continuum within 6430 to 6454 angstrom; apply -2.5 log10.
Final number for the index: 0.05 mag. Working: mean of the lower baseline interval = 23.5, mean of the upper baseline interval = 22.6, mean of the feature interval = 22.4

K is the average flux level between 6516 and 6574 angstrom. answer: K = 23.6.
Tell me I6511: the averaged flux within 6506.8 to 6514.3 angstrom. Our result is 23.9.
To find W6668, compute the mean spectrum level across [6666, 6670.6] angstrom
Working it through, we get 22.3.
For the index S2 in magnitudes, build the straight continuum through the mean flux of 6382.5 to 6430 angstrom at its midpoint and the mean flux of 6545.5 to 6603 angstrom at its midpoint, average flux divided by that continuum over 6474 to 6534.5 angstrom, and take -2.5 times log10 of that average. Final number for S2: 0.04 mag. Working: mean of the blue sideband 23.1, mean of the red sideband 24.3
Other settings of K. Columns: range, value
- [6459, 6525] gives 22.9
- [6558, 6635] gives 23.6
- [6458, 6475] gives 23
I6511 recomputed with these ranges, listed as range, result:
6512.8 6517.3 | 24.1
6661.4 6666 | 22.4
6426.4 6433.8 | 22.4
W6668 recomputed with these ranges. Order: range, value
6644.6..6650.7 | 23.1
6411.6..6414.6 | 22.3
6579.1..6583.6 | 26.8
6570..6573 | 22.3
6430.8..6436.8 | 22.1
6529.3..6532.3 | 23.3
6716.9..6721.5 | 23.5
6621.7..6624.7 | 22.6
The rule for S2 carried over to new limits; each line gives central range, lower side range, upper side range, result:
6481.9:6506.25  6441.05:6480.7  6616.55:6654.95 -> 0.02 mag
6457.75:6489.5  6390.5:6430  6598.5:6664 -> 0.00 mag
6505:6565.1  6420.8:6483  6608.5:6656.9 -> -0.05 mag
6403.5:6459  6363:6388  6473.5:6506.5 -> 0.02 mag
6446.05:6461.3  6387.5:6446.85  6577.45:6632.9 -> 0.03 mag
